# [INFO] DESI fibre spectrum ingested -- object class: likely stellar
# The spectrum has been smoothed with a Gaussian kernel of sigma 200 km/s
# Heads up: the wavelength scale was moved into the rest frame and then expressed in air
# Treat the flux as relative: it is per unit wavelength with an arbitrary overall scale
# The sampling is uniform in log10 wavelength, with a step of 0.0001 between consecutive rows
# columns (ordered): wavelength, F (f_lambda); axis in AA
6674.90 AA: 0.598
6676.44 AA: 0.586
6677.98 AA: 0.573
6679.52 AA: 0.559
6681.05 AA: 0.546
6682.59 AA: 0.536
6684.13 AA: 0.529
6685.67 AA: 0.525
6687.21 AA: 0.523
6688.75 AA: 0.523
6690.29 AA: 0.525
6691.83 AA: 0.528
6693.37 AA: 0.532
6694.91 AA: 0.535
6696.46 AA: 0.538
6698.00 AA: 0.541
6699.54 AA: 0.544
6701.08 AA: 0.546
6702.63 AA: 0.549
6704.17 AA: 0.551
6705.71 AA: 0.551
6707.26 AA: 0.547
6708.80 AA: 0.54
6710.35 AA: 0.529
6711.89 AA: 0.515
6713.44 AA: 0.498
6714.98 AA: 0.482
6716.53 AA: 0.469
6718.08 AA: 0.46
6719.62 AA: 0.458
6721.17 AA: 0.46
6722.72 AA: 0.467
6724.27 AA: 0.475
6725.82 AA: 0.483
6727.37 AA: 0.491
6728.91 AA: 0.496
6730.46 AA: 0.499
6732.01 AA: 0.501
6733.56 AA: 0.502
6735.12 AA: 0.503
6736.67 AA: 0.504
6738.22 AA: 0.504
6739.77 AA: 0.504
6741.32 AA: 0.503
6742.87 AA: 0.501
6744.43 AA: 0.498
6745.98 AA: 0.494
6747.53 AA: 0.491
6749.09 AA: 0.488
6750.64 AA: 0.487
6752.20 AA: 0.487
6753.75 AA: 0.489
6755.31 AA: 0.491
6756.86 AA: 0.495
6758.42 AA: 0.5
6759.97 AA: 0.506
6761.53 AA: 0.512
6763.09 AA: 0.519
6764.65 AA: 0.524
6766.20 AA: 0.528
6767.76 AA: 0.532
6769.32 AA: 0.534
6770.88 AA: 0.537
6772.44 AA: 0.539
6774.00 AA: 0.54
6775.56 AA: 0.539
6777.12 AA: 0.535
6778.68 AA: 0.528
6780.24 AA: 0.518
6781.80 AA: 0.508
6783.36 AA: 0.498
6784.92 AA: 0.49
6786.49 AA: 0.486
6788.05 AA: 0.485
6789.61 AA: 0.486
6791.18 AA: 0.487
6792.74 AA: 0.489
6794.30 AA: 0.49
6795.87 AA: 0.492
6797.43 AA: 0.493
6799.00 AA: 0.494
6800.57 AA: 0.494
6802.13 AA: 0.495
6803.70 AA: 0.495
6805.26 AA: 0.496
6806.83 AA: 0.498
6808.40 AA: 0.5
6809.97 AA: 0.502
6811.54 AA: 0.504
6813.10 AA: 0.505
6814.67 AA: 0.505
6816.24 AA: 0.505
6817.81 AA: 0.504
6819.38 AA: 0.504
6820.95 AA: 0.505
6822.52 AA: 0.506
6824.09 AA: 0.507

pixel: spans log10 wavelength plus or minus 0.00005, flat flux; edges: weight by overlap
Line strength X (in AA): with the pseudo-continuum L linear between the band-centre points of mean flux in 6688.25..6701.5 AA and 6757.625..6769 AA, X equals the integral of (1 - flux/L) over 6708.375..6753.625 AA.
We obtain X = 2.9 AA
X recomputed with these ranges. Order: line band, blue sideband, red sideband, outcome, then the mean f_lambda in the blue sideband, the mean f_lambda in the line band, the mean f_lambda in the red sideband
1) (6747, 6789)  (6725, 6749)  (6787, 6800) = -1.5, 0.498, 0.511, 0.489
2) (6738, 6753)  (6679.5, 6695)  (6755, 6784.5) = 0.8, 0.532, 0.495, 0.52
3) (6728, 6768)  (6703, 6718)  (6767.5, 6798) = 0.9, 0.518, 0.502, 0.51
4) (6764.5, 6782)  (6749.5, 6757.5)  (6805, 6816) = -1.3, 0.49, 0.531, 0.502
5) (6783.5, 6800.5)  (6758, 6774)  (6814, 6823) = 0.8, 0.524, 0.49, 0.505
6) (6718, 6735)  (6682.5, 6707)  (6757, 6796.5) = 1.4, 0.536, 0.483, 0.512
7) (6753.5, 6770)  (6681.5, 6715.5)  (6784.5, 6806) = -0.2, 0.532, 0.512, 0.491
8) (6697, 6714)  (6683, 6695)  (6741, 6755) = -0.7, 0.527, 0.538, 0.493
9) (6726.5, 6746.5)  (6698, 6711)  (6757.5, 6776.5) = 1.3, 0.545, 0.5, 0.526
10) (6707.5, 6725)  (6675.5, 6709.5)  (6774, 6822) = 1.5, 0.542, 0.488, 0.502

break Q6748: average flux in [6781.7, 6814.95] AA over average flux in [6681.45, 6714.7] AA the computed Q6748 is 0.93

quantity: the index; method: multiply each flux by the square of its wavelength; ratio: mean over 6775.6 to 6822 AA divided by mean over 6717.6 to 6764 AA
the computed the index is 1.0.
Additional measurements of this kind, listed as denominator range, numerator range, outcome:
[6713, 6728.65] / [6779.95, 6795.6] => 1.06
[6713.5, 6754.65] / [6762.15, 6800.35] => 1.06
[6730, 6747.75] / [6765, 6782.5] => 1.07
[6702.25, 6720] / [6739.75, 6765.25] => 0.98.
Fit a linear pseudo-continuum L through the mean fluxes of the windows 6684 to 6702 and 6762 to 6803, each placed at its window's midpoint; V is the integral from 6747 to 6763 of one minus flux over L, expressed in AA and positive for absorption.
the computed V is 0.7 AA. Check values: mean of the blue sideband 0.533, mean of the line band 0.496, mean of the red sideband 0.51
